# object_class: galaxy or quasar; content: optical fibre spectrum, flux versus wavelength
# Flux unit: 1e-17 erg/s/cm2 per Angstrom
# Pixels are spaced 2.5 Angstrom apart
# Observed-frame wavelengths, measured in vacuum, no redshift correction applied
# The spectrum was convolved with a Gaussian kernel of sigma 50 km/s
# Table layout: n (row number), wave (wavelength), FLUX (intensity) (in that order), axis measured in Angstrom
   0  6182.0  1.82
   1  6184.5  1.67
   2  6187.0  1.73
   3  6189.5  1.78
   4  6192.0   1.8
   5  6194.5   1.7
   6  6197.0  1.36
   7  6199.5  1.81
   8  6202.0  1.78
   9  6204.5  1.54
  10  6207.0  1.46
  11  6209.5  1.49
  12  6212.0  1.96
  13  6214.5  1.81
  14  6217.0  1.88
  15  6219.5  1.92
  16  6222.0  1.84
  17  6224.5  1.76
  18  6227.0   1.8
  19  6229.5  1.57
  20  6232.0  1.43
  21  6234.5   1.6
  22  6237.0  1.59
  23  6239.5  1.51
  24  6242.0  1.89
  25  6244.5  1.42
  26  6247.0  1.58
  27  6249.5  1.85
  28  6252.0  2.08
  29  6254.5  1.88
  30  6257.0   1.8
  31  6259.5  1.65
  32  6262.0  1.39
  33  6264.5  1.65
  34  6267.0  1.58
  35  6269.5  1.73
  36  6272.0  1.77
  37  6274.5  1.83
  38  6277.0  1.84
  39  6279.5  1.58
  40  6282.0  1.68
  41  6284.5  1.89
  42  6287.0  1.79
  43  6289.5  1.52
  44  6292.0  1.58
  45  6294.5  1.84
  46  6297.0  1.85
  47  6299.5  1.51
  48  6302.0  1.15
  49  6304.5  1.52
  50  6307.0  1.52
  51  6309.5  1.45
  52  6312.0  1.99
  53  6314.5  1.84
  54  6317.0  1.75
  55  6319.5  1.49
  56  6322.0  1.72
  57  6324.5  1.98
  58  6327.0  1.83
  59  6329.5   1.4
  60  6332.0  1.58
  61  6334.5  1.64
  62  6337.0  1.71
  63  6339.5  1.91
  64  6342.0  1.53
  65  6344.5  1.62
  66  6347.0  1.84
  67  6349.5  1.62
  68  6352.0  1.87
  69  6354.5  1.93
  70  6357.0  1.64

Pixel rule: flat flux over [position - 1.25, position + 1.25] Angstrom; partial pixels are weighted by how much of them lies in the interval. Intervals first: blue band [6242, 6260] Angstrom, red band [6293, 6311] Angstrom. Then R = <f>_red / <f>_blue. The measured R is 0.88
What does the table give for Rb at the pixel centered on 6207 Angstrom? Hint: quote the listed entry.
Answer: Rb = 1.46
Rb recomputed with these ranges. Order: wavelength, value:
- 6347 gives 1.84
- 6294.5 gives 1.84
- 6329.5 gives 1.4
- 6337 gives 1.71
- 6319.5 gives 1.49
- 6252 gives 2.08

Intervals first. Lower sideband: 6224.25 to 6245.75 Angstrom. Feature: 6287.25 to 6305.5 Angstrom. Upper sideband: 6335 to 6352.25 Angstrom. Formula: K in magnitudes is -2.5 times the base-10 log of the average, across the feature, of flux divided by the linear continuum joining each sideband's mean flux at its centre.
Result 0.06 mag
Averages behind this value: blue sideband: 1.61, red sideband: 1.72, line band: 1.58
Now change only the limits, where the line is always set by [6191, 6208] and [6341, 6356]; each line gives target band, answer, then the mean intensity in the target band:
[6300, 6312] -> 0.158 mag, 1.48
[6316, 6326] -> -0.012 mag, 1.74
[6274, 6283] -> -0.023 mag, 1.73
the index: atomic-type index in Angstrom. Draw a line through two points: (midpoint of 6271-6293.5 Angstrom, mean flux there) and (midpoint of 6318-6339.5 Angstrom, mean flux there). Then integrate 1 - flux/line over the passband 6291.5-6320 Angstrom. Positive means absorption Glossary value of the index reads 1.2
